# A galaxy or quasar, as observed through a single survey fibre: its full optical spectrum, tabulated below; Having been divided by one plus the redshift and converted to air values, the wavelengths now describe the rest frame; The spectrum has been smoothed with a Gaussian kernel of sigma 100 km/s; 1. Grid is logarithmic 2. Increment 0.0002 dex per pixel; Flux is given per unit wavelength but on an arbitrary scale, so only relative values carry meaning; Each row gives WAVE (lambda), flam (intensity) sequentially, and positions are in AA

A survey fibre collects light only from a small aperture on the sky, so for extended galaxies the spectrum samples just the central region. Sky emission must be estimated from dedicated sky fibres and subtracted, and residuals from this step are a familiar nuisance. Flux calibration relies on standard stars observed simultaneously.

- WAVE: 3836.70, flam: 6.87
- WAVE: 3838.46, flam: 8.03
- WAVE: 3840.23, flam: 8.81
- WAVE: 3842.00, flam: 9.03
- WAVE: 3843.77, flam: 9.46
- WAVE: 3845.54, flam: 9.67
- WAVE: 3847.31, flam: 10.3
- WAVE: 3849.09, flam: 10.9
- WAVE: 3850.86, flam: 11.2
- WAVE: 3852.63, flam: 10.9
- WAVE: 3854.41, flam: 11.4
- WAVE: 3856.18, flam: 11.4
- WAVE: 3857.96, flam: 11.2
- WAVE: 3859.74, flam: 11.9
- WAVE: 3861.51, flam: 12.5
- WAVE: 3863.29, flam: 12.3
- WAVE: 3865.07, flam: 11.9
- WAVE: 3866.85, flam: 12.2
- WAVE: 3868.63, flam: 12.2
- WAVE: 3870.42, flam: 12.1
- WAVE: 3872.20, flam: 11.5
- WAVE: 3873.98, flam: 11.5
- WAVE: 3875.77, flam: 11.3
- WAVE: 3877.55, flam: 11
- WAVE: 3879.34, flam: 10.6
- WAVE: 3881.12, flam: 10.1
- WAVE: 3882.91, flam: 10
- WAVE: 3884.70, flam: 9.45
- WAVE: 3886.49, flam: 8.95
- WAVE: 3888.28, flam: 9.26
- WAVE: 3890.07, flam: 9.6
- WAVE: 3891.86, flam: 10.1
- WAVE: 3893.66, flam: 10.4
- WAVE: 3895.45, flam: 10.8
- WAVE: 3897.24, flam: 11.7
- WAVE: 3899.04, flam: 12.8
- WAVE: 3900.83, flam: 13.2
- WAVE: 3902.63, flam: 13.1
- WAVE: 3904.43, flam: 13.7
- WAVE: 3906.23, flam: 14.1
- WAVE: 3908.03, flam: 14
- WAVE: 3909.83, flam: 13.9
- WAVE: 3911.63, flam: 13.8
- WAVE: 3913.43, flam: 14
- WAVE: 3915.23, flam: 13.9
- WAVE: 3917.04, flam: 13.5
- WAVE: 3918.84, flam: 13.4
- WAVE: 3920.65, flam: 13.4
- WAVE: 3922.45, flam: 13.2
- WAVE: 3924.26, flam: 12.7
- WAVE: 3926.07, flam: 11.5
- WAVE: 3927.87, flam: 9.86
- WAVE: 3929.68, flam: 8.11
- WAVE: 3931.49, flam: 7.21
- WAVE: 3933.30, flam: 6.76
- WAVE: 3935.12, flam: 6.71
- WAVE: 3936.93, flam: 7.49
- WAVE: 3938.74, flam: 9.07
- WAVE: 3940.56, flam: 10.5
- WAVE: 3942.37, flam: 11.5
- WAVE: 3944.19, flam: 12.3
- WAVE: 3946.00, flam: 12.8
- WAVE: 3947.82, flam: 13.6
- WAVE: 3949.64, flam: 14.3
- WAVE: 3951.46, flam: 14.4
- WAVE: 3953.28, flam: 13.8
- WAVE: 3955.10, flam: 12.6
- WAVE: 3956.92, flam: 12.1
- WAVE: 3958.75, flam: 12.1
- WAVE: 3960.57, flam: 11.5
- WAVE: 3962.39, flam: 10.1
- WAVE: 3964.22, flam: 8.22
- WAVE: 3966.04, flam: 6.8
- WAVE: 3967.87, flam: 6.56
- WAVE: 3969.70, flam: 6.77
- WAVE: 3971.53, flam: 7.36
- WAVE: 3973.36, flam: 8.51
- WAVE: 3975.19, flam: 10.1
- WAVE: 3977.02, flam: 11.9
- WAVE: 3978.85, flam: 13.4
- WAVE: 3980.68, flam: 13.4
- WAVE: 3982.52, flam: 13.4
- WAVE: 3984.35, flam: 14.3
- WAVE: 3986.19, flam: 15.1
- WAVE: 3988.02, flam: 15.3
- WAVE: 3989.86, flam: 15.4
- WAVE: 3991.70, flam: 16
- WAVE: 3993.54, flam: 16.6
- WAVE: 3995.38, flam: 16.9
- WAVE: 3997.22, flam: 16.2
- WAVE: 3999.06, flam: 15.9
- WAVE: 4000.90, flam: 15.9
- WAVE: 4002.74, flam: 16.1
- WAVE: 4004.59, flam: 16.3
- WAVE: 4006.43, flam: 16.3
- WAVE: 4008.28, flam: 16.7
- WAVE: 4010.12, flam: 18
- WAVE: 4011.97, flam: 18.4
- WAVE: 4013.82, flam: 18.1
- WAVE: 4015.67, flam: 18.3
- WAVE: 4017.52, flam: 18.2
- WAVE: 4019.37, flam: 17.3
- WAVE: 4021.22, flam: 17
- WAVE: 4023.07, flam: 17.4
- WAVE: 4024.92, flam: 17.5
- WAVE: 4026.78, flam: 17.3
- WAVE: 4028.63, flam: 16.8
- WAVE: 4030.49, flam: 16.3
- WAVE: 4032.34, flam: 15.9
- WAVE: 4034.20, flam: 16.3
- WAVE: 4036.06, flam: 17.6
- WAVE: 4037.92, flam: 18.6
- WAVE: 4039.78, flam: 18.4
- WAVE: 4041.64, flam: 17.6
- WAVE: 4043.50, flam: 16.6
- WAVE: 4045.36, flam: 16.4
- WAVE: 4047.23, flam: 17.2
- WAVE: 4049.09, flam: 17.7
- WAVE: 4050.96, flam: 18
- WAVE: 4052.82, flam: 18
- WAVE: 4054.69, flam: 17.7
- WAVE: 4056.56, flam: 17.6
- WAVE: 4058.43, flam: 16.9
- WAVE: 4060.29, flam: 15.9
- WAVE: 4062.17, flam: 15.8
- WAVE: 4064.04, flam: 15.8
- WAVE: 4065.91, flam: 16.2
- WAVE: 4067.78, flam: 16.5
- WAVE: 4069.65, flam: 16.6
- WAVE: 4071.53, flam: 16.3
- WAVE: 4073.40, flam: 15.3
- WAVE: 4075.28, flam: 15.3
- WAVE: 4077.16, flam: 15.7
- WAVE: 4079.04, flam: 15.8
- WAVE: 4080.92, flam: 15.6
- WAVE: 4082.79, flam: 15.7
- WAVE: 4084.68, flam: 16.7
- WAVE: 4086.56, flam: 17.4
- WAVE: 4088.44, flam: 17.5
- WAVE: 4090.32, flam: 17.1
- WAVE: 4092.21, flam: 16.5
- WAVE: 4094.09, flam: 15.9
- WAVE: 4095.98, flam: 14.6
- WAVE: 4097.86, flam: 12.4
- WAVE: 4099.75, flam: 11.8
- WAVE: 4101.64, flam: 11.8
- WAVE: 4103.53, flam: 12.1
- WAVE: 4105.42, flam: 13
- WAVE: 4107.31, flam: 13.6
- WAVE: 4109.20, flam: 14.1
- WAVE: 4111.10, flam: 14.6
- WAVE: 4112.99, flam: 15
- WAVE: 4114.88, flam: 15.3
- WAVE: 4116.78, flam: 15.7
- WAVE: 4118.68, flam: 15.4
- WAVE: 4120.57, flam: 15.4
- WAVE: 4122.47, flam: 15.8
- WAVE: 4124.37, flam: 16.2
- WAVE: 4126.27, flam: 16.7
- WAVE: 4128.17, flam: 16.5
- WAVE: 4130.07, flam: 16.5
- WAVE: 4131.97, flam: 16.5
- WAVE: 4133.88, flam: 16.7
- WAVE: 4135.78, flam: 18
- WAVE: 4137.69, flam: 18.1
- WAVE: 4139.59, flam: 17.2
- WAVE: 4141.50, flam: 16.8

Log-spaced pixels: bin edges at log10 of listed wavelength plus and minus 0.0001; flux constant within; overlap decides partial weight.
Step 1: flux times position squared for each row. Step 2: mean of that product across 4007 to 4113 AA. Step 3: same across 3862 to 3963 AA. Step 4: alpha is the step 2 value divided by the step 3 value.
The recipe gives 1.51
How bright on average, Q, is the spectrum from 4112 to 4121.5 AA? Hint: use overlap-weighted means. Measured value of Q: 15.4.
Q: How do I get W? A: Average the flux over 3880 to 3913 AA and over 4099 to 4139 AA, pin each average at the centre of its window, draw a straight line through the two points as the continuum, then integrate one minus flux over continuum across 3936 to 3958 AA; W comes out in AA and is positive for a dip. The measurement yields 0.8 AA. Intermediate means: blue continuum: 11.6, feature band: 12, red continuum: 15.2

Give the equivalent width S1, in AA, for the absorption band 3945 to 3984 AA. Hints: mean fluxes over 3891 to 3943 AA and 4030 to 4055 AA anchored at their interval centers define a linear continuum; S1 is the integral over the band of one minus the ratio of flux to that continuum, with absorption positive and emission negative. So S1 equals 7.1 AA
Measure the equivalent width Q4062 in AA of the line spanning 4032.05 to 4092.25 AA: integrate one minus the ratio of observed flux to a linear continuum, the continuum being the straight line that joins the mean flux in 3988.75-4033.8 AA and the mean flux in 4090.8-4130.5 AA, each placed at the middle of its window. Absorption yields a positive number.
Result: -3.8 AA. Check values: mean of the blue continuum 16.9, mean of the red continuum 14.7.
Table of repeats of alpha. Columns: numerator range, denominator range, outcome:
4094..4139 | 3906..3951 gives 1.42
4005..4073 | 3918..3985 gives 1.65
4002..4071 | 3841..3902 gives 1.70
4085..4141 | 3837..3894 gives 1.65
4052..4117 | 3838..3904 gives 1.57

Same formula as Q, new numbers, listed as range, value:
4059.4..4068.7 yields 16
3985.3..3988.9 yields 15.2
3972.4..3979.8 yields 11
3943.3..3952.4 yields 13.5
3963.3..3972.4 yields 7.14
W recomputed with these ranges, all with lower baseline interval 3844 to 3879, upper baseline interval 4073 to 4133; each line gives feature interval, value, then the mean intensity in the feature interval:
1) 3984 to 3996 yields -2.0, 15.7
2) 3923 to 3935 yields 3.0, 9.29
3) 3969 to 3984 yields 2.8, 10.8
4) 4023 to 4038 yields -3.1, 17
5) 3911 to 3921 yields -1.2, 13.7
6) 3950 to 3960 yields -0.1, 13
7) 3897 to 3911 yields -1.5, 13.4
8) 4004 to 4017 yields -3.5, 17.5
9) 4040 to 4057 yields -3.7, 17.5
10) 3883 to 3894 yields 2.1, 9.61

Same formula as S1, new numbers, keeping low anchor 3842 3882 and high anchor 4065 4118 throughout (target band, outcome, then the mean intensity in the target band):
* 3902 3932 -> -1.20 AA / 12.6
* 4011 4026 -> -4.19 AA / 17.8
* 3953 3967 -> 2.30 AA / 10.8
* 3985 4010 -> -4.74 AA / 16.1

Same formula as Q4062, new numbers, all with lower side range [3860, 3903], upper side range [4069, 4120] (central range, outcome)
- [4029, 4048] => -4.1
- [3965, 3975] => 4.2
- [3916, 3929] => -0.6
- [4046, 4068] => -3.9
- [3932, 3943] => 3.3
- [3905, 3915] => -1.9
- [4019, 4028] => -2.3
